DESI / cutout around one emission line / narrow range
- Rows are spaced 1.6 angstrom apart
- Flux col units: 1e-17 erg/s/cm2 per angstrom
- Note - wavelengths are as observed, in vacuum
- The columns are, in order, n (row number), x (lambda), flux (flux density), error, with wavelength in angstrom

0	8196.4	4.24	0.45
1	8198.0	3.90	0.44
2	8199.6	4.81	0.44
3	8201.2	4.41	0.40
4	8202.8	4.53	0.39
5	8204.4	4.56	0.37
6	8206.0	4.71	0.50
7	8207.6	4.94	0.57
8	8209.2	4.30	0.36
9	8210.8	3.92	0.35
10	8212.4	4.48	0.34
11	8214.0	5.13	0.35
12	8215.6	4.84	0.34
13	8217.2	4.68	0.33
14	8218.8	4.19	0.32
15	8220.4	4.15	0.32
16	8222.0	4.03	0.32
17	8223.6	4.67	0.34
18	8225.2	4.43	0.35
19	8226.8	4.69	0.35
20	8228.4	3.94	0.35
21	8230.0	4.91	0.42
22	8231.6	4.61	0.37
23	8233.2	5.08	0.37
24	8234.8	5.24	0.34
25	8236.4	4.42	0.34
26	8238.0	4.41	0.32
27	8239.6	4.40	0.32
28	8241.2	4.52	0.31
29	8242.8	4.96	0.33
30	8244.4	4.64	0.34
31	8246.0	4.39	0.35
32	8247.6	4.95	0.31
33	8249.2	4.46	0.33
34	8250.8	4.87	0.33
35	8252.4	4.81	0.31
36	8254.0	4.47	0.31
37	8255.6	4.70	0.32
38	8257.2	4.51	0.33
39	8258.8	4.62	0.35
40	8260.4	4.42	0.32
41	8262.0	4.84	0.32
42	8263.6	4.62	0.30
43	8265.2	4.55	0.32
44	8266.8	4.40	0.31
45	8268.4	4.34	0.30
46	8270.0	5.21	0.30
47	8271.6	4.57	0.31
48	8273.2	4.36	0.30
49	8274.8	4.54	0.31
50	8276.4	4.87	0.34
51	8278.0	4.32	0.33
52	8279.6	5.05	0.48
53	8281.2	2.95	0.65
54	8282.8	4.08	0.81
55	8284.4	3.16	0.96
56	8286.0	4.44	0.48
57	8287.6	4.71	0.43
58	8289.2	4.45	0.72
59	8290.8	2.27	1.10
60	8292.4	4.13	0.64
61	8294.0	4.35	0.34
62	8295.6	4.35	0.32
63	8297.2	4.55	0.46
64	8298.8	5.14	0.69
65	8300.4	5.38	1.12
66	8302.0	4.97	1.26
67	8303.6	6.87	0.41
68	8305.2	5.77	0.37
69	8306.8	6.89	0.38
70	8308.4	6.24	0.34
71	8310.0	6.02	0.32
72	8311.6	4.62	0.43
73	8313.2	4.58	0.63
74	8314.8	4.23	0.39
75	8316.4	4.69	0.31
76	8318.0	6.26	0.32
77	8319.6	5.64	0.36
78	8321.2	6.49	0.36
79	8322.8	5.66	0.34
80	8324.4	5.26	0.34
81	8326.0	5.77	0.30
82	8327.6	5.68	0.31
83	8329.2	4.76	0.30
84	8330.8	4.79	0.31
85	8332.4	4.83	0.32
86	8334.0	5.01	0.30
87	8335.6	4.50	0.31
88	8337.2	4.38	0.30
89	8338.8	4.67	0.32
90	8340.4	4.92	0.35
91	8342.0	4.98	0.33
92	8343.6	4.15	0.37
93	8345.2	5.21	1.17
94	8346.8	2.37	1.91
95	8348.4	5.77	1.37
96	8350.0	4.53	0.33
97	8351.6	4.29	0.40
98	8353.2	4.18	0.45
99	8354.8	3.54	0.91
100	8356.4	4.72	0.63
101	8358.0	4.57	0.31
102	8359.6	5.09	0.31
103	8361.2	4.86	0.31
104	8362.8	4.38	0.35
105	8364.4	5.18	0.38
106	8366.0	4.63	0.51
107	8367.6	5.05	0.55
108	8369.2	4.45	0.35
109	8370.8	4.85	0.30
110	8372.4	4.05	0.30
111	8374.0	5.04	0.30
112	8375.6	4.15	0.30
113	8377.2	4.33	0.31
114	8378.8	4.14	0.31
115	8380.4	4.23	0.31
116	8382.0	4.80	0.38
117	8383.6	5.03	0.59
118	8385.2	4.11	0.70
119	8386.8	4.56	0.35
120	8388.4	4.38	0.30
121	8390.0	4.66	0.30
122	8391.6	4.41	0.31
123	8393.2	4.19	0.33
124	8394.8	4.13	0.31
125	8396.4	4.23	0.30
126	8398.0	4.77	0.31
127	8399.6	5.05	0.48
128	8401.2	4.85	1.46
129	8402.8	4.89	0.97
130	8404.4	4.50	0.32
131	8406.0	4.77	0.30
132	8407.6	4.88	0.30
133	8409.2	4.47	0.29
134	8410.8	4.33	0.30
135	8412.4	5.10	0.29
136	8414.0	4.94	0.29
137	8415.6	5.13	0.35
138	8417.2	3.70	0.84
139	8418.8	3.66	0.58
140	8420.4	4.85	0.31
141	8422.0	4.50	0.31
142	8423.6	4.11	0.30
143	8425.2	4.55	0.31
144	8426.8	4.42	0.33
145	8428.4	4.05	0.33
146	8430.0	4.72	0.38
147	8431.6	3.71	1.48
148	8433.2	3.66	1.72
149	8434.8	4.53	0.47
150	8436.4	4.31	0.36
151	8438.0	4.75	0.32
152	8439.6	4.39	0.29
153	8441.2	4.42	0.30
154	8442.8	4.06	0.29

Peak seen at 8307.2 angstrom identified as [S II]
